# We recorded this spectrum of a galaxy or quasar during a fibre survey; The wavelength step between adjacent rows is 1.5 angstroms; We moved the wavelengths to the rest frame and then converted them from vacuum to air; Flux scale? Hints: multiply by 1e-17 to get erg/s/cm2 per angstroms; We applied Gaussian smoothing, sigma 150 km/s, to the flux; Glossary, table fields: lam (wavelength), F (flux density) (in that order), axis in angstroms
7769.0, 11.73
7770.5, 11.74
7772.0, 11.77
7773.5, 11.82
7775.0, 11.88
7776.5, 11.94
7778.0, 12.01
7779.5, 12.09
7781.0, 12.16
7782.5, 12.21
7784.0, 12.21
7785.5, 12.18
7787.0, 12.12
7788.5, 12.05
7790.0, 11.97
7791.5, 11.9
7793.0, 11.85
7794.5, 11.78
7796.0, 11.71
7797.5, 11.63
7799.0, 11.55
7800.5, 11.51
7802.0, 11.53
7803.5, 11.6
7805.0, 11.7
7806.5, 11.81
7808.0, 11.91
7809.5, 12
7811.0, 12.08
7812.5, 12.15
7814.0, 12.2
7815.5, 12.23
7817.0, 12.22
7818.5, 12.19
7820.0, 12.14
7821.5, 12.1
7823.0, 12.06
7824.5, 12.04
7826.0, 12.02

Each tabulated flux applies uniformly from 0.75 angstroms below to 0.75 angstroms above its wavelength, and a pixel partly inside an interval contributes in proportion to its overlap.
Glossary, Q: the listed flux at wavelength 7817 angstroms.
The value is 12.22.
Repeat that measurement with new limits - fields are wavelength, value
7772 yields 11.77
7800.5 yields 11.51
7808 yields 11.91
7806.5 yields 11.81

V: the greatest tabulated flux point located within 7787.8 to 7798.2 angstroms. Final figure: 12.05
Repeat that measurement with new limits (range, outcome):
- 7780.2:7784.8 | 12.21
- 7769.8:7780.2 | 12.09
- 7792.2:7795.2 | 11.85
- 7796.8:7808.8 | 11.91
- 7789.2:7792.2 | 11.97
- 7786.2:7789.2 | 12.12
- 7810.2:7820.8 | 12.23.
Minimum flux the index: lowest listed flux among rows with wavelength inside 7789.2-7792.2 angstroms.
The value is 11.9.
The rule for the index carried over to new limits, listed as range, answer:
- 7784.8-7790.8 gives 11.97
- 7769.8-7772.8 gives 11.74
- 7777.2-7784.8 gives 12.01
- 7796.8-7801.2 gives 11.51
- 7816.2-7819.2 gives 12.19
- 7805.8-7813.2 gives 11.81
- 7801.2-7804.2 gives 11.53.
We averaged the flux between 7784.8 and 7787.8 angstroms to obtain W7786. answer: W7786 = 12.1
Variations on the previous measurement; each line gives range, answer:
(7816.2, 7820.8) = 12.2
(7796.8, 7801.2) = 11.6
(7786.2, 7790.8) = 12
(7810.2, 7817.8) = 12.2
